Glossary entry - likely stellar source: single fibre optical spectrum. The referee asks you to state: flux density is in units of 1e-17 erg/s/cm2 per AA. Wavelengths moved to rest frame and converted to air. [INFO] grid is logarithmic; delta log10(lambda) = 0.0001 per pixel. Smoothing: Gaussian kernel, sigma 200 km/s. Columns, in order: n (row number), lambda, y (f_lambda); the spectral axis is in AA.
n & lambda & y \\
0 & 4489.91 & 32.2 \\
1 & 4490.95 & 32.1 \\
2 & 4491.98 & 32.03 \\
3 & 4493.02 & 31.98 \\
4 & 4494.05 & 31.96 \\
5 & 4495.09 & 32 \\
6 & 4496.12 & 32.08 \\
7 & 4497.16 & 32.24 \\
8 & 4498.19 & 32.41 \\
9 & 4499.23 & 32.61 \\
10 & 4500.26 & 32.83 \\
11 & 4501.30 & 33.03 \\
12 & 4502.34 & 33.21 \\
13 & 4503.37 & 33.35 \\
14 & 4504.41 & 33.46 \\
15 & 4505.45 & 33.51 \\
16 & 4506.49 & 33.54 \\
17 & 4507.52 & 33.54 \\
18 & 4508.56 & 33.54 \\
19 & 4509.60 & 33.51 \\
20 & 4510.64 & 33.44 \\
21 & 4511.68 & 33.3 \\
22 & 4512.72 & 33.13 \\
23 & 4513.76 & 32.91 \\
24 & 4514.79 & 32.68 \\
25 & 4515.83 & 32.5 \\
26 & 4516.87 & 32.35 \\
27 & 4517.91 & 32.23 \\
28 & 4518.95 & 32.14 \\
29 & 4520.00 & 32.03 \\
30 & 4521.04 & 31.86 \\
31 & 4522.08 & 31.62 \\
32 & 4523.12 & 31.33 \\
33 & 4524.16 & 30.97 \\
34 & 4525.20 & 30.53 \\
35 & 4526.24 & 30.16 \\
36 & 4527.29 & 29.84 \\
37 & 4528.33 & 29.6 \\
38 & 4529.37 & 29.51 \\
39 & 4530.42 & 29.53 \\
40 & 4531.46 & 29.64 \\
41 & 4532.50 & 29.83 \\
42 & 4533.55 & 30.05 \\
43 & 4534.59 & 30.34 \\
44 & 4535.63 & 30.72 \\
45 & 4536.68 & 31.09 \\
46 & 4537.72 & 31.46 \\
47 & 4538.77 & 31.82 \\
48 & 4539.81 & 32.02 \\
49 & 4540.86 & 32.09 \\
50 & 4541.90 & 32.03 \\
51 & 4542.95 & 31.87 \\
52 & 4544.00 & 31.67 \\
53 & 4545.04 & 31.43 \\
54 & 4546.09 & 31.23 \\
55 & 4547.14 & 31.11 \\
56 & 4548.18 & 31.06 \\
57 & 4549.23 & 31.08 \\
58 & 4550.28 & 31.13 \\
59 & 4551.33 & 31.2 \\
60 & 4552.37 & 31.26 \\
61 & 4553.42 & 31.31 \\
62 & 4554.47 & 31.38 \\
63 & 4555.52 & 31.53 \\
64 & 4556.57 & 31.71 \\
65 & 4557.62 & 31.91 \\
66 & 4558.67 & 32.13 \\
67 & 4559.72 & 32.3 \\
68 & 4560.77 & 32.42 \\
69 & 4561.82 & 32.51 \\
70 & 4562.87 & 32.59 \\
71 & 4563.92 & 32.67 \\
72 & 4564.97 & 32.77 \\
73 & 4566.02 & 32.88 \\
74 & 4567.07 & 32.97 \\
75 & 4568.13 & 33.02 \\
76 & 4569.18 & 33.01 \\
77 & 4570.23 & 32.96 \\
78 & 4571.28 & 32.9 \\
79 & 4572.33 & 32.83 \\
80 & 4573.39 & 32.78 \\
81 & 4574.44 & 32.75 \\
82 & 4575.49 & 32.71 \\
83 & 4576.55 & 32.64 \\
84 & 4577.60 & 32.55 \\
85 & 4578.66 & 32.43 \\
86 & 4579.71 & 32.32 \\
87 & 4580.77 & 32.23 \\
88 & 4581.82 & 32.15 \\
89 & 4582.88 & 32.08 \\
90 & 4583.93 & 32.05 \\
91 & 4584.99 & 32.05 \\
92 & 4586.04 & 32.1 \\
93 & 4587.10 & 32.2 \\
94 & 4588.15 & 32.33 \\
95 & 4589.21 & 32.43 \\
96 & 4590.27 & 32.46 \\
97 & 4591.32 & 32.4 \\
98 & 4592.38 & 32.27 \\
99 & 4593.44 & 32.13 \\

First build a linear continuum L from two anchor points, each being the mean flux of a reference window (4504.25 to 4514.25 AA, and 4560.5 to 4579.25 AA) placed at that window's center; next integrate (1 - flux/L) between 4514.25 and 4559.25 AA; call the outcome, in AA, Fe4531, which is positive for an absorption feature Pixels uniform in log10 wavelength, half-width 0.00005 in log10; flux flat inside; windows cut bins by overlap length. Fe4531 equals 2.5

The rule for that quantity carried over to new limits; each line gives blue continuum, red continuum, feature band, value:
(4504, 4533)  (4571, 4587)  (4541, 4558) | 0.4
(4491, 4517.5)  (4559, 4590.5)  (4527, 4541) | 0.9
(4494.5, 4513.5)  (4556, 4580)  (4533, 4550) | 0.8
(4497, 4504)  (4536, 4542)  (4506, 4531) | 0.3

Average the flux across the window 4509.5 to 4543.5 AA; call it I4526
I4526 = 31.4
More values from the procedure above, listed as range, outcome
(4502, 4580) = 32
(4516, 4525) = 31.8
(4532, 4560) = 31.4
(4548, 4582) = 32.3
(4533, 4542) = 31.3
